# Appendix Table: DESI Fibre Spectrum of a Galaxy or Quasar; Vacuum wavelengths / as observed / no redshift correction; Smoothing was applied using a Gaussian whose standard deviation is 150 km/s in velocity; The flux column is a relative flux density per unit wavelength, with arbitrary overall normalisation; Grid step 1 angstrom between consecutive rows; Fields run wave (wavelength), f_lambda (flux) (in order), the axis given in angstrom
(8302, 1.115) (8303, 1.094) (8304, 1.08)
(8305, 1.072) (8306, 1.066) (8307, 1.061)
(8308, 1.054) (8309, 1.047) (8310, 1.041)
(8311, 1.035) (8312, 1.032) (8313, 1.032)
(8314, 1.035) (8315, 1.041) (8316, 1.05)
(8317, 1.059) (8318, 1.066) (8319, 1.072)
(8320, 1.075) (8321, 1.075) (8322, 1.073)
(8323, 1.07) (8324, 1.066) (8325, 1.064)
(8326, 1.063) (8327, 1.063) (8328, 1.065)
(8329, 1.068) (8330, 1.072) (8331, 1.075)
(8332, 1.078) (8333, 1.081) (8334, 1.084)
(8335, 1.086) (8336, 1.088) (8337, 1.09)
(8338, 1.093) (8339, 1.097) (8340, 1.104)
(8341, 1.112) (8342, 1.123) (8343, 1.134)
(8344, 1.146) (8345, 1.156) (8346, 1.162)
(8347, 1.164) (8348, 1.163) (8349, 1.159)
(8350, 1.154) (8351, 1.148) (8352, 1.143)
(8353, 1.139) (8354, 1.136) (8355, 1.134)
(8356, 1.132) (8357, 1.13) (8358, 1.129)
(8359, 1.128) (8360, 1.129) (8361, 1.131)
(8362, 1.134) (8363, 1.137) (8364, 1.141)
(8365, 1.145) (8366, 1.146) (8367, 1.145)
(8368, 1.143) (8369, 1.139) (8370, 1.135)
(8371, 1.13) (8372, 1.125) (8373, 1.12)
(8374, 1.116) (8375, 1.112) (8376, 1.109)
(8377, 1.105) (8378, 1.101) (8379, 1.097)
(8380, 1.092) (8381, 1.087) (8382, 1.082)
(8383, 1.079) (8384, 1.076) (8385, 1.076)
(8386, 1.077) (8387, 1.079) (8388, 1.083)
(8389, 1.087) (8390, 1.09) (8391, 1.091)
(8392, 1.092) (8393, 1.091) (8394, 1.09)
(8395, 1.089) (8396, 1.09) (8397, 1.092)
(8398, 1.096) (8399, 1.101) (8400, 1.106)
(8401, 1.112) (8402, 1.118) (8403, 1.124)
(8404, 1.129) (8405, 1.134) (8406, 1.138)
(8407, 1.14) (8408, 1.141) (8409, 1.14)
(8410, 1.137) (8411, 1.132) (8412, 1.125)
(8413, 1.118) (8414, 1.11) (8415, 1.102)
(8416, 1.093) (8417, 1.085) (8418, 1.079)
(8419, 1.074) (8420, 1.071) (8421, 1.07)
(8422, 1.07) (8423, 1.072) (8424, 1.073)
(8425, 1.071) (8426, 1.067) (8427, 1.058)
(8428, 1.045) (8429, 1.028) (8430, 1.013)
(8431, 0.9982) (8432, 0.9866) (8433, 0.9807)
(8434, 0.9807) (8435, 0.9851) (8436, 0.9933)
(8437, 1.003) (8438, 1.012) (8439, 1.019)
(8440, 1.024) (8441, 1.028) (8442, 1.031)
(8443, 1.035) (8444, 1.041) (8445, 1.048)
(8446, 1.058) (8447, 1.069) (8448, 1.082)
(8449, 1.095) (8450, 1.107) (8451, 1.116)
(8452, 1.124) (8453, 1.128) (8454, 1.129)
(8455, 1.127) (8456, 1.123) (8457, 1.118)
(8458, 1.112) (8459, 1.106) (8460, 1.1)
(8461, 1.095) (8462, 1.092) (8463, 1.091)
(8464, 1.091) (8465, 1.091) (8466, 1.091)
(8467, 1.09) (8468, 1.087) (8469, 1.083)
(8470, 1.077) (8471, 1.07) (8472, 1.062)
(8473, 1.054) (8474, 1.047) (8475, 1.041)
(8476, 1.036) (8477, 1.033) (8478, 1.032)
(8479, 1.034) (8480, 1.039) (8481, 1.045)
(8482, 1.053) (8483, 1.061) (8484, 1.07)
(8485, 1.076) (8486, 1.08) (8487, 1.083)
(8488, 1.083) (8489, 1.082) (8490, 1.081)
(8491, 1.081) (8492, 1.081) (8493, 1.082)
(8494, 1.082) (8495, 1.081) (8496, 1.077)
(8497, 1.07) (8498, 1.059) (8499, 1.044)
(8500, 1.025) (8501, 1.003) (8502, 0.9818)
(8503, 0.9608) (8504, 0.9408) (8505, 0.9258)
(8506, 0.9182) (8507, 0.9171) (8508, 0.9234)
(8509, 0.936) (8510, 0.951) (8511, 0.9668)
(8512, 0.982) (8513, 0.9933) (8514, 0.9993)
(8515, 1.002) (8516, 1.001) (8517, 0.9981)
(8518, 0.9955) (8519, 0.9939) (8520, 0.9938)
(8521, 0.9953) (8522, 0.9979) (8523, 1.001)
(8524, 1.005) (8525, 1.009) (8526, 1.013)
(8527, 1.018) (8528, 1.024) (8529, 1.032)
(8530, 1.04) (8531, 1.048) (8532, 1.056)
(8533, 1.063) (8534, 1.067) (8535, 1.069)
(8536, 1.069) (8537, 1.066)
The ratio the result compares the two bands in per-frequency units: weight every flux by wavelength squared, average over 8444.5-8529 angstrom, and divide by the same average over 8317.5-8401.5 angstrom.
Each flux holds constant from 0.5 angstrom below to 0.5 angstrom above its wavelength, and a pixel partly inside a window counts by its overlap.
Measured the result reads 0.97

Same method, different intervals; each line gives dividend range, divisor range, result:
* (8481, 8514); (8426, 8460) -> 0.98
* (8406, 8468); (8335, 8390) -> 0.98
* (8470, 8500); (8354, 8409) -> 0.98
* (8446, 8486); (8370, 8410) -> 1.00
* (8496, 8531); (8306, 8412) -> 0.93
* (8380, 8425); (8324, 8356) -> 1.00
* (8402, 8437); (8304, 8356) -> 1.01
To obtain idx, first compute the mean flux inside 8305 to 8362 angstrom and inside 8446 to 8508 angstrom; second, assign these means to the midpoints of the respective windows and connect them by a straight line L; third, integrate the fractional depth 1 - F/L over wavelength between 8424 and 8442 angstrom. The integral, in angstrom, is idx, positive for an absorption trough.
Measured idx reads 0.9 angstrom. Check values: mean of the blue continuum 1.09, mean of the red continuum 1.06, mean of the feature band 1.02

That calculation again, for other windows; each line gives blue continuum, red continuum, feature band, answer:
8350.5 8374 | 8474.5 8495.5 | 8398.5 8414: -0.2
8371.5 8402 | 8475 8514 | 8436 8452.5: 0.1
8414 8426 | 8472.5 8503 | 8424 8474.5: 0.2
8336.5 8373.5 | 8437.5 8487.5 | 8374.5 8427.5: 0.5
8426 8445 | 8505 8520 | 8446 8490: -3.7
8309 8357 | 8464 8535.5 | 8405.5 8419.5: -0.7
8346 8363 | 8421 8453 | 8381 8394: 0.2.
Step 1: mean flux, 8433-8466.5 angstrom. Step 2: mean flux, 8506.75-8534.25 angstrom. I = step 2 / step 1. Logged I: 0.9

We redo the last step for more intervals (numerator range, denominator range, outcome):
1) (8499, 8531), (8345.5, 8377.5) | 0.87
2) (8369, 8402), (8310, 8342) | 1.03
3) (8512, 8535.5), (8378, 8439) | 0.94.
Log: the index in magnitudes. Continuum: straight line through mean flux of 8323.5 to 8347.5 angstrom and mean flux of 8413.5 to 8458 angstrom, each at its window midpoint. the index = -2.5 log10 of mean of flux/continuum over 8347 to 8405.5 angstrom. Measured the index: -0.03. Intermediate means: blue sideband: 1.1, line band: 1.12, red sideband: 1.06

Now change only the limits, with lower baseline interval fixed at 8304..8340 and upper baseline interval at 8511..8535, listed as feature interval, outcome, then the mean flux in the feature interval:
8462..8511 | -0.018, 1.04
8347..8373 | -0.082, 1.14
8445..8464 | -0.071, 1.1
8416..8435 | -0.006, 1.05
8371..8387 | -0.046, 1.1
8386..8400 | -0.043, 1.09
